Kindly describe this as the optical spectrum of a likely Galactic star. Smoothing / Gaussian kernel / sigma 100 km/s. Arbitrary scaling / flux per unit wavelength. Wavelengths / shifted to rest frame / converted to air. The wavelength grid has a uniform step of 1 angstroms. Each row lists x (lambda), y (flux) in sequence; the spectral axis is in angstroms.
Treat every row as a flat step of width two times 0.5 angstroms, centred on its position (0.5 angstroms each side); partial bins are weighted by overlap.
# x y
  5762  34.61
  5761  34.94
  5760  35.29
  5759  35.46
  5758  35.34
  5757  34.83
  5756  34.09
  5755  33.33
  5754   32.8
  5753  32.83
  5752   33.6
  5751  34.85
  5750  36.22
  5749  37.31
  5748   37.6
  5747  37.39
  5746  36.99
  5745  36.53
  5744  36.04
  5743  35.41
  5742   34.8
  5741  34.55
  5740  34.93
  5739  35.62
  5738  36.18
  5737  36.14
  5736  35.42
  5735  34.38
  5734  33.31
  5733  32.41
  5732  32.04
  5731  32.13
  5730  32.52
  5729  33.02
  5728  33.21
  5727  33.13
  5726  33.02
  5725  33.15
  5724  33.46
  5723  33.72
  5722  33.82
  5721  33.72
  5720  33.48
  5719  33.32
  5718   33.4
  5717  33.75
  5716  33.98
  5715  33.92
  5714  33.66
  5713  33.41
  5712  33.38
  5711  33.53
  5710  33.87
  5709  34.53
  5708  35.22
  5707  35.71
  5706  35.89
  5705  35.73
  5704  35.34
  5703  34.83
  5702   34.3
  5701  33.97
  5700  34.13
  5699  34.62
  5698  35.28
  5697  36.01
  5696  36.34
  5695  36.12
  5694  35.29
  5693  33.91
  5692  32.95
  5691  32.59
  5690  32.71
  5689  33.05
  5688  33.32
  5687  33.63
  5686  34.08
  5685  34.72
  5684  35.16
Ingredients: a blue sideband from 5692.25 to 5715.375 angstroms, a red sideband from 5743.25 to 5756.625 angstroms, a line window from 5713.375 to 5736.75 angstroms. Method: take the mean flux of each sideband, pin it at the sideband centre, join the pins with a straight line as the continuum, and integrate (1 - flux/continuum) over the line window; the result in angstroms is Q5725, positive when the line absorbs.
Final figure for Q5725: 1.1 angstroms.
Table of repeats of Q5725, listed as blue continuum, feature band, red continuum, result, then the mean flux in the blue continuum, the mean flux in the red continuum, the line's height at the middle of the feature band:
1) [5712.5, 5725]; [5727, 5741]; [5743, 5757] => 0.21 angstroms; 33.6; 35.3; 34.5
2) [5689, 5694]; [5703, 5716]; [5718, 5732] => -0.51 angstroms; 33.3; 33.2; 33.2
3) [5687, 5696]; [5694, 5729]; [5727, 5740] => -0.39 angstroms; 33.9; 33.9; 33.9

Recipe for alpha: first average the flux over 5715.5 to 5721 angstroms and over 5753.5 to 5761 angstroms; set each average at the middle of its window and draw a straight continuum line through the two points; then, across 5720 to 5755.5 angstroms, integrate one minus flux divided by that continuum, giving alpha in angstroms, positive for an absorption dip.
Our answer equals -0.40 angstroms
